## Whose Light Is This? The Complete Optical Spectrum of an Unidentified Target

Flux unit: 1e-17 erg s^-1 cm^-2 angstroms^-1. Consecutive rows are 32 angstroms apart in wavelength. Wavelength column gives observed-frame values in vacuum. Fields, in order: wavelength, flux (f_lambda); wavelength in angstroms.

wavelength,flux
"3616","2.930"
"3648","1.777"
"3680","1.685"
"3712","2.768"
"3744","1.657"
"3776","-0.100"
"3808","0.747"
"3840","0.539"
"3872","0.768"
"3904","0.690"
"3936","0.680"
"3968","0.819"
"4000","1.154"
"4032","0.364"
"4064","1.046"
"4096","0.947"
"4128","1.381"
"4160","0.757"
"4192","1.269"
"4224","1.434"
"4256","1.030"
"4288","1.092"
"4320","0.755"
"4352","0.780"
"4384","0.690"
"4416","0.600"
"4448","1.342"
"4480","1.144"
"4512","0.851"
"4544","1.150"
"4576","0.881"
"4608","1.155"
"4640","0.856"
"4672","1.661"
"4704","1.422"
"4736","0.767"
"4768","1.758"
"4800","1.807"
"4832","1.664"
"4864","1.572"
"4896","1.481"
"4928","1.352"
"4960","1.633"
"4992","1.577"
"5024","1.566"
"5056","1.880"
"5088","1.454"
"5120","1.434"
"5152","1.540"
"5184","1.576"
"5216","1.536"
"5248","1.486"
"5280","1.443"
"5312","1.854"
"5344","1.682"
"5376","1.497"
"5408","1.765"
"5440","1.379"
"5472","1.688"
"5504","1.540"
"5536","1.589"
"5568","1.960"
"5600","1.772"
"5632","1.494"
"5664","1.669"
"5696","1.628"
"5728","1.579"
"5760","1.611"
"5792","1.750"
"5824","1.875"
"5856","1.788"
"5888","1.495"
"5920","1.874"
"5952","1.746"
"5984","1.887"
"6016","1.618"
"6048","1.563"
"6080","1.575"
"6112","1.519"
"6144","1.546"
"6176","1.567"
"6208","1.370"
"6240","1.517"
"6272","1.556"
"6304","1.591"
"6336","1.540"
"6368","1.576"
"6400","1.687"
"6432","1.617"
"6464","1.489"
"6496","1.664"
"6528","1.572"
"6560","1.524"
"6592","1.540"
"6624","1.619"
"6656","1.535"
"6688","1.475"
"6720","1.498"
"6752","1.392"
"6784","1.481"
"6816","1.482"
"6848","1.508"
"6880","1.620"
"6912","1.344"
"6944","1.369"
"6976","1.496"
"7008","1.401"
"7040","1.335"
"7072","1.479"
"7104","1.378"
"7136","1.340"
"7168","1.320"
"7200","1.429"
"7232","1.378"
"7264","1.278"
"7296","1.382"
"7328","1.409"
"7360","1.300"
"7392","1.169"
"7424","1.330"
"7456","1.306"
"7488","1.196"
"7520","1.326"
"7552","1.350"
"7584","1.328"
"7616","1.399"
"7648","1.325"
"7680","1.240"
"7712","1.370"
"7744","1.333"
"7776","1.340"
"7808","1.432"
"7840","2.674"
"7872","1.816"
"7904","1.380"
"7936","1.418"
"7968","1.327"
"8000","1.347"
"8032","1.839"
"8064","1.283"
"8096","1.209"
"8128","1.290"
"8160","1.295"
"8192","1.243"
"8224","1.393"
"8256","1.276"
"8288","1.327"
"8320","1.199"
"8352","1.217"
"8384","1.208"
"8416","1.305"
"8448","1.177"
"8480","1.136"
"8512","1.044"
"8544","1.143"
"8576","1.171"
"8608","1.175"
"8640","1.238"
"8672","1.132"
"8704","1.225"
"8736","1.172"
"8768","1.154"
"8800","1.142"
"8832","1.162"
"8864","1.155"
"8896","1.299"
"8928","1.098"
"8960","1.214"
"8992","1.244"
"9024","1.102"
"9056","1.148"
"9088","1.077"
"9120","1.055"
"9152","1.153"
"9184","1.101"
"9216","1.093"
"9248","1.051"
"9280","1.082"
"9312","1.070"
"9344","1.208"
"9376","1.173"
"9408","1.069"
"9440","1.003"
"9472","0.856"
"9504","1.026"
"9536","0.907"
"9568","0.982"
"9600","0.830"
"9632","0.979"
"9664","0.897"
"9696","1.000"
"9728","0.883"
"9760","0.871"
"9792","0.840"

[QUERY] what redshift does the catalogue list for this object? 0.19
